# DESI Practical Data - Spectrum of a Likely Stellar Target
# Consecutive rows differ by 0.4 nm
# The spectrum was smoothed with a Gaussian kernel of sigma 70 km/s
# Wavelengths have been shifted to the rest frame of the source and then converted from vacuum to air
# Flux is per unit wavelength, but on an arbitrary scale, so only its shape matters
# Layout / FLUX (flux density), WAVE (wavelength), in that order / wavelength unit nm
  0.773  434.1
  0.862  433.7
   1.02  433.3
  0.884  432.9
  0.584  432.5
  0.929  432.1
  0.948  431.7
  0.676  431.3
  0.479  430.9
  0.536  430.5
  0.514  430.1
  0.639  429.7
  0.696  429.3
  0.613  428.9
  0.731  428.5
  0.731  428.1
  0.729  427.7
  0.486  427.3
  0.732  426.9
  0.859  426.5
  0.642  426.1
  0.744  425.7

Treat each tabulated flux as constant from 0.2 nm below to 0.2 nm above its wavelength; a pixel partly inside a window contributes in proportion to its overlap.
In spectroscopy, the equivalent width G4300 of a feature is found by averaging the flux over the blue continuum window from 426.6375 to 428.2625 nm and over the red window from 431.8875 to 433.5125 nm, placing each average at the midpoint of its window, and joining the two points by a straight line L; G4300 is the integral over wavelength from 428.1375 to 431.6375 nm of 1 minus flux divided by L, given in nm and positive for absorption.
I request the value 0.585 nm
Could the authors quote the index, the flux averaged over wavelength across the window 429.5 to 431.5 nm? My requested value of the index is 0.569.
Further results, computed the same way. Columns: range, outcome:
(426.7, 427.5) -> 0.609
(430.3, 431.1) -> 0.508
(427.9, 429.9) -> 0.682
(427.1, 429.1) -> 0.658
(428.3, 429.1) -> 0.672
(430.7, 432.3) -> 0.758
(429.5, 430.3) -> 0.577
